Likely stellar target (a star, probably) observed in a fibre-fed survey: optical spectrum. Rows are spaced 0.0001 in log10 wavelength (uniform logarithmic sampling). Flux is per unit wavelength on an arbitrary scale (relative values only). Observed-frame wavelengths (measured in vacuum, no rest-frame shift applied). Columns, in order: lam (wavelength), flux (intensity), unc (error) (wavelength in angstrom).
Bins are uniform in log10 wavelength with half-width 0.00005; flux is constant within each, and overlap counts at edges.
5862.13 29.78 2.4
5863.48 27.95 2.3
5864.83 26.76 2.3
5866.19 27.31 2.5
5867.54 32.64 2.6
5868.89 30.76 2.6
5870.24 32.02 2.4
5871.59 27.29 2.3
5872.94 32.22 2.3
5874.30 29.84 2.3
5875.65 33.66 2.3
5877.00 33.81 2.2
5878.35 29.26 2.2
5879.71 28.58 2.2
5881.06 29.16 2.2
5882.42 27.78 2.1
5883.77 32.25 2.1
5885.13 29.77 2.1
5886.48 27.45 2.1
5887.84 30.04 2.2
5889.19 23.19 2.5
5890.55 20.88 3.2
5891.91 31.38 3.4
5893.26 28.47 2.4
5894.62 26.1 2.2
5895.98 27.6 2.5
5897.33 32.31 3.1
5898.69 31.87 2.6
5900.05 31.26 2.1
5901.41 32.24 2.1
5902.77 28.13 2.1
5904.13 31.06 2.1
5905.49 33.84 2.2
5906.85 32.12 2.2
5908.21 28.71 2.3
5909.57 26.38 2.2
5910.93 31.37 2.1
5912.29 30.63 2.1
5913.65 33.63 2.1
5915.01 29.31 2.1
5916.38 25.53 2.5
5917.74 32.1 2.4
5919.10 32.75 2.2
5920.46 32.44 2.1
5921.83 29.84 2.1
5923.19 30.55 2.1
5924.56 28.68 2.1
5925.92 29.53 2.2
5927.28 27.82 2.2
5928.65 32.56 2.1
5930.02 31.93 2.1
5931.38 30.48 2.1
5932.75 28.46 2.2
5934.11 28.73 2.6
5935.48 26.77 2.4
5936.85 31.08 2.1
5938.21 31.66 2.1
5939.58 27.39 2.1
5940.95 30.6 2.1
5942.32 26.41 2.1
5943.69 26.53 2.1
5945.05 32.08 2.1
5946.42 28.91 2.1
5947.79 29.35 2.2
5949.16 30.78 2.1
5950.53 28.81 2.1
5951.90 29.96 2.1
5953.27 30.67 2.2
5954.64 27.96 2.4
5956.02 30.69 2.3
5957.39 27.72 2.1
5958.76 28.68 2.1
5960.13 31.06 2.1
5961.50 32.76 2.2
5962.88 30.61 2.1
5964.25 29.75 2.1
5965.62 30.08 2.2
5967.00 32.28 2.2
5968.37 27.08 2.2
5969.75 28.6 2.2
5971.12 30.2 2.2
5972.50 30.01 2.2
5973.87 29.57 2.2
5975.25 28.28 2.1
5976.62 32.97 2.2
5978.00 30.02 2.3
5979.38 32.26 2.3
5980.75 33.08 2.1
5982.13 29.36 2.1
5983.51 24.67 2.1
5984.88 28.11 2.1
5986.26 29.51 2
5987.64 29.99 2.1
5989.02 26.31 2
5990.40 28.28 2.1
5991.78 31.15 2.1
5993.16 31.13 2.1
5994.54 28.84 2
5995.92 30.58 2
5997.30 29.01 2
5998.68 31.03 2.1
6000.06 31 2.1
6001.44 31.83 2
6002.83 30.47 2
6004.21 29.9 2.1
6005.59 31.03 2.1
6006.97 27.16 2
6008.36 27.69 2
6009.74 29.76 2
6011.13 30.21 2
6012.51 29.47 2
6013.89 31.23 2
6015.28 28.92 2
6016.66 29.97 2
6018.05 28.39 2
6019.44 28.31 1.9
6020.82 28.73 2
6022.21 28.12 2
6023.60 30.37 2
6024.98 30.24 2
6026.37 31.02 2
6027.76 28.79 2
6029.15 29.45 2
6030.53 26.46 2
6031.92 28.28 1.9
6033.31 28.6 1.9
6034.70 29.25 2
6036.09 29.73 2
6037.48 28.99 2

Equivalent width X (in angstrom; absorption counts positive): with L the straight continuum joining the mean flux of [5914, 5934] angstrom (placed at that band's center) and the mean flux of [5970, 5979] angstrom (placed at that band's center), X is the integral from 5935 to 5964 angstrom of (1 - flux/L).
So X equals 0.6 angstrom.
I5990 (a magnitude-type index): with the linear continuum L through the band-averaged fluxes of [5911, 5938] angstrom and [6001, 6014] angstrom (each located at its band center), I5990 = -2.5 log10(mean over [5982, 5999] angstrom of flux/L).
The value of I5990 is 0.03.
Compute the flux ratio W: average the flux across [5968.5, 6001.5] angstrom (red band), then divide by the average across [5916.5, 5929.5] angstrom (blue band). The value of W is 0.98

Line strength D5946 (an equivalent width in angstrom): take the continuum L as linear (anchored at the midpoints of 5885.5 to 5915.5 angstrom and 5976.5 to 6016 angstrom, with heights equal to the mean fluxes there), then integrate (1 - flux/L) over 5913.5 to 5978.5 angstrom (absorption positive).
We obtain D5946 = -0.48 angstrom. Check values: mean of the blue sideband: 29.5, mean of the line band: 29.8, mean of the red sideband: 29.8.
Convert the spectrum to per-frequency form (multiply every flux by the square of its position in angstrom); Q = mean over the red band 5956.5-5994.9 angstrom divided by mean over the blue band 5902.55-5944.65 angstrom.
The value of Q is 1.0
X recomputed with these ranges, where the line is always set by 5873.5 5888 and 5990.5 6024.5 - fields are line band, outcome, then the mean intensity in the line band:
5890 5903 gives 0.4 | 29.1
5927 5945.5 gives 0.3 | 29.5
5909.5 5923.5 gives -0.3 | 30.6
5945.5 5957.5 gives 0.1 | 29.5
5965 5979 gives 0.0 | 29.9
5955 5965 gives -0.1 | 30.1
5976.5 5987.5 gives 0.0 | 29.8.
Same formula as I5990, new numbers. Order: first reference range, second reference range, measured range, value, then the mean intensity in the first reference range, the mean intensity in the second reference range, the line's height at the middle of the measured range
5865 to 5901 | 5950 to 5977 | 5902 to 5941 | -0.02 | 29.5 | 29.9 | 29.7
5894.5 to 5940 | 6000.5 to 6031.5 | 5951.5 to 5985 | 0.00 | 30.2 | 29.4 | 29.8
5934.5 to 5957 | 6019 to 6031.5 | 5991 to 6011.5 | -0.03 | 29.3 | 29.1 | 29.1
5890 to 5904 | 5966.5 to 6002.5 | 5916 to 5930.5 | -0.04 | 29.2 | 29.8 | 29.4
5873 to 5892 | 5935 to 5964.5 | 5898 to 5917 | -0.04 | 29.1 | 29.6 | 29.3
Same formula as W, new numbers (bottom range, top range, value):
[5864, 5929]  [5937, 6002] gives 1.00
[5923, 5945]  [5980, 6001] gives 1.00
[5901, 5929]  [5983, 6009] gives 0.97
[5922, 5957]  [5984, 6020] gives 1.00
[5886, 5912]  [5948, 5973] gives 1.02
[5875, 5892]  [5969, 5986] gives 1.03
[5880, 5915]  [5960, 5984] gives 1.02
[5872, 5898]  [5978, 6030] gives 1.02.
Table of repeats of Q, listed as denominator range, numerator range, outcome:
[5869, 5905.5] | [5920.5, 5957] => 1.02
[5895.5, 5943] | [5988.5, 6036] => 1.01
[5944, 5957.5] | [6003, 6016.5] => 1.02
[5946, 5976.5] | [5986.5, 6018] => 1.01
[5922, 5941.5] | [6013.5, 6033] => 1.01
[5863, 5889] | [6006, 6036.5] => 1.03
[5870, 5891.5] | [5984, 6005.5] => 1.06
